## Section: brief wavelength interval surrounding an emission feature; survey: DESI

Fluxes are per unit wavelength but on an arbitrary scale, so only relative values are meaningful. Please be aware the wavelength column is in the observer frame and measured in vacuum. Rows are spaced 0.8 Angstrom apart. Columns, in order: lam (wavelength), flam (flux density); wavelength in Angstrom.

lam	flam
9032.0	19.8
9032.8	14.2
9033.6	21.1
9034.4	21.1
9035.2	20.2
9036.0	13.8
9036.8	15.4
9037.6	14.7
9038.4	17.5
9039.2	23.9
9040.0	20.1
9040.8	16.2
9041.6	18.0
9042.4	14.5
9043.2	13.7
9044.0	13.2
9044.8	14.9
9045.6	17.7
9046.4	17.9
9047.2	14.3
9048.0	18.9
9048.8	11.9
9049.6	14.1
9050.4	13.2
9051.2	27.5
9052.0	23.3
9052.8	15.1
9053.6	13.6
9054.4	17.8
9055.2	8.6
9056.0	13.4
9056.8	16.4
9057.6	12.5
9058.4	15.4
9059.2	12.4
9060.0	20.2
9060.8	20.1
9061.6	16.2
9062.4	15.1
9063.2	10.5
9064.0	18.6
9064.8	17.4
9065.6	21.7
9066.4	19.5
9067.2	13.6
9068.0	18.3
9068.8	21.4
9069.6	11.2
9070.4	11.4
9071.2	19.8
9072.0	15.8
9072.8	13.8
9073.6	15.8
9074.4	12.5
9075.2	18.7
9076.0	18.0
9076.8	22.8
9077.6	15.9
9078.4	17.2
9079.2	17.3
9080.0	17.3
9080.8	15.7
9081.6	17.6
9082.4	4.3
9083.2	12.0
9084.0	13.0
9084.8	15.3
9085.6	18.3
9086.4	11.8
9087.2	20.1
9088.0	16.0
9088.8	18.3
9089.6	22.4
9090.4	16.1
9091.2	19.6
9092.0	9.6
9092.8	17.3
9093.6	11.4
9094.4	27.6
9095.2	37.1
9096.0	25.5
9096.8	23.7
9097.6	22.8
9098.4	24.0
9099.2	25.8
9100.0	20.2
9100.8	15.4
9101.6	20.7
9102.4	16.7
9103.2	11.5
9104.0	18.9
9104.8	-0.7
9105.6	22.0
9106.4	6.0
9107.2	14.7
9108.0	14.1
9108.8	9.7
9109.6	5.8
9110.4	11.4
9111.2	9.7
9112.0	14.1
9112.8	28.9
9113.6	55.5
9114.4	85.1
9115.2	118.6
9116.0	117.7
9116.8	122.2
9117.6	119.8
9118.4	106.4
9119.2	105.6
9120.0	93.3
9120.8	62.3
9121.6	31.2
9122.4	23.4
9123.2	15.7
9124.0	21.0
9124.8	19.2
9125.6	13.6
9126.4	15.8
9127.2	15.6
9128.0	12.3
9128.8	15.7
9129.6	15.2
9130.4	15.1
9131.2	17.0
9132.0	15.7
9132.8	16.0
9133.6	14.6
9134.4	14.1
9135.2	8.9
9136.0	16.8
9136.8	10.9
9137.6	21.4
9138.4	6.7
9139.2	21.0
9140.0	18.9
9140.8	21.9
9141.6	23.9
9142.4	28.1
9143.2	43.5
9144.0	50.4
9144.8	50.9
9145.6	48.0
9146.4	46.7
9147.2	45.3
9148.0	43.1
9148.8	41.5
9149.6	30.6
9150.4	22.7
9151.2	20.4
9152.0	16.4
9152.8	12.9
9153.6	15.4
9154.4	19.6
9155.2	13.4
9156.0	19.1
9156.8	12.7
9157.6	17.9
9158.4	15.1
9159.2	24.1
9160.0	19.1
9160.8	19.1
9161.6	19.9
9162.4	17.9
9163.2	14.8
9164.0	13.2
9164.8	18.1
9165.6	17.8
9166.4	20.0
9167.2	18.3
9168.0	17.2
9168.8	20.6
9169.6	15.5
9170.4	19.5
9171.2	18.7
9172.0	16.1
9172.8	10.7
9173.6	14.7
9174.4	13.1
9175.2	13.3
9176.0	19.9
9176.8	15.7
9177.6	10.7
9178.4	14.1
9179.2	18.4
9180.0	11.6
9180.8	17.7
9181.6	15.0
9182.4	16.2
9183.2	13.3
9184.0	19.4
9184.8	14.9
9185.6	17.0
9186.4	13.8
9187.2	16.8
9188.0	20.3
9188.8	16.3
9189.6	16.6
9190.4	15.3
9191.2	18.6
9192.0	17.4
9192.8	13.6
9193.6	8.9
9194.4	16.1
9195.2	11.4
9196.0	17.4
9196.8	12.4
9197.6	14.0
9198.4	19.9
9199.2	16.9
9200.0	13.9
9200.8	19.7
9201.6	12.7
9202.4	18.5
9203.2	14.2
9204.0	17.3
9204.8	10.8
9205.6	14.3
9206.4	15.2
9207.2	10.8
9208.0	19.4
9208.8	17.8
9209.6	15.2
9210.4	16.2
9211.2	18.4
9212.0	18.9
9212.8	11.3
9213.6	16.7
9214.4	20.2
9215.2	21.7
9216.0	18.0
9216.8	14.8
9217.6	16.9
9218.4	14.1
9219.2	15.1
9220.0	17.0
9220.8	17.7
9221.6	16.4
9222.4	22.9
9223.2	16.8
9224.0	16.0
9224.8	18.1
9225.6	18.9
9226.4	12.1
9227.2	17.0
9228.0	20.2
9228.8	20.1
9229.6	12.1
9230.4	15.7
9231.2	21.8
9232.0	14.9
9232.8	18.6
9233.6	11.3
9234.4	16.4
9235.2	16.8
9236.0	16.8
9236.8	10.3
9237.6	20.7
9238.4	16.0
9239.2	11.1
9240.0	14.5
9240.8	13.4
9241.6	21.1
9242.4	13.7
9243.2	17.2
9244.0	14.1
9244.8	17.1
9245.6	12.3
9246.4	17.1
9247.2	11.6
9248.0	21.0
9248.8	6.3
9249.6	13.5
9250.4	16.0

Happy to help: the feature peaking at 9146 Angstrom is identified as [N II] 6583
